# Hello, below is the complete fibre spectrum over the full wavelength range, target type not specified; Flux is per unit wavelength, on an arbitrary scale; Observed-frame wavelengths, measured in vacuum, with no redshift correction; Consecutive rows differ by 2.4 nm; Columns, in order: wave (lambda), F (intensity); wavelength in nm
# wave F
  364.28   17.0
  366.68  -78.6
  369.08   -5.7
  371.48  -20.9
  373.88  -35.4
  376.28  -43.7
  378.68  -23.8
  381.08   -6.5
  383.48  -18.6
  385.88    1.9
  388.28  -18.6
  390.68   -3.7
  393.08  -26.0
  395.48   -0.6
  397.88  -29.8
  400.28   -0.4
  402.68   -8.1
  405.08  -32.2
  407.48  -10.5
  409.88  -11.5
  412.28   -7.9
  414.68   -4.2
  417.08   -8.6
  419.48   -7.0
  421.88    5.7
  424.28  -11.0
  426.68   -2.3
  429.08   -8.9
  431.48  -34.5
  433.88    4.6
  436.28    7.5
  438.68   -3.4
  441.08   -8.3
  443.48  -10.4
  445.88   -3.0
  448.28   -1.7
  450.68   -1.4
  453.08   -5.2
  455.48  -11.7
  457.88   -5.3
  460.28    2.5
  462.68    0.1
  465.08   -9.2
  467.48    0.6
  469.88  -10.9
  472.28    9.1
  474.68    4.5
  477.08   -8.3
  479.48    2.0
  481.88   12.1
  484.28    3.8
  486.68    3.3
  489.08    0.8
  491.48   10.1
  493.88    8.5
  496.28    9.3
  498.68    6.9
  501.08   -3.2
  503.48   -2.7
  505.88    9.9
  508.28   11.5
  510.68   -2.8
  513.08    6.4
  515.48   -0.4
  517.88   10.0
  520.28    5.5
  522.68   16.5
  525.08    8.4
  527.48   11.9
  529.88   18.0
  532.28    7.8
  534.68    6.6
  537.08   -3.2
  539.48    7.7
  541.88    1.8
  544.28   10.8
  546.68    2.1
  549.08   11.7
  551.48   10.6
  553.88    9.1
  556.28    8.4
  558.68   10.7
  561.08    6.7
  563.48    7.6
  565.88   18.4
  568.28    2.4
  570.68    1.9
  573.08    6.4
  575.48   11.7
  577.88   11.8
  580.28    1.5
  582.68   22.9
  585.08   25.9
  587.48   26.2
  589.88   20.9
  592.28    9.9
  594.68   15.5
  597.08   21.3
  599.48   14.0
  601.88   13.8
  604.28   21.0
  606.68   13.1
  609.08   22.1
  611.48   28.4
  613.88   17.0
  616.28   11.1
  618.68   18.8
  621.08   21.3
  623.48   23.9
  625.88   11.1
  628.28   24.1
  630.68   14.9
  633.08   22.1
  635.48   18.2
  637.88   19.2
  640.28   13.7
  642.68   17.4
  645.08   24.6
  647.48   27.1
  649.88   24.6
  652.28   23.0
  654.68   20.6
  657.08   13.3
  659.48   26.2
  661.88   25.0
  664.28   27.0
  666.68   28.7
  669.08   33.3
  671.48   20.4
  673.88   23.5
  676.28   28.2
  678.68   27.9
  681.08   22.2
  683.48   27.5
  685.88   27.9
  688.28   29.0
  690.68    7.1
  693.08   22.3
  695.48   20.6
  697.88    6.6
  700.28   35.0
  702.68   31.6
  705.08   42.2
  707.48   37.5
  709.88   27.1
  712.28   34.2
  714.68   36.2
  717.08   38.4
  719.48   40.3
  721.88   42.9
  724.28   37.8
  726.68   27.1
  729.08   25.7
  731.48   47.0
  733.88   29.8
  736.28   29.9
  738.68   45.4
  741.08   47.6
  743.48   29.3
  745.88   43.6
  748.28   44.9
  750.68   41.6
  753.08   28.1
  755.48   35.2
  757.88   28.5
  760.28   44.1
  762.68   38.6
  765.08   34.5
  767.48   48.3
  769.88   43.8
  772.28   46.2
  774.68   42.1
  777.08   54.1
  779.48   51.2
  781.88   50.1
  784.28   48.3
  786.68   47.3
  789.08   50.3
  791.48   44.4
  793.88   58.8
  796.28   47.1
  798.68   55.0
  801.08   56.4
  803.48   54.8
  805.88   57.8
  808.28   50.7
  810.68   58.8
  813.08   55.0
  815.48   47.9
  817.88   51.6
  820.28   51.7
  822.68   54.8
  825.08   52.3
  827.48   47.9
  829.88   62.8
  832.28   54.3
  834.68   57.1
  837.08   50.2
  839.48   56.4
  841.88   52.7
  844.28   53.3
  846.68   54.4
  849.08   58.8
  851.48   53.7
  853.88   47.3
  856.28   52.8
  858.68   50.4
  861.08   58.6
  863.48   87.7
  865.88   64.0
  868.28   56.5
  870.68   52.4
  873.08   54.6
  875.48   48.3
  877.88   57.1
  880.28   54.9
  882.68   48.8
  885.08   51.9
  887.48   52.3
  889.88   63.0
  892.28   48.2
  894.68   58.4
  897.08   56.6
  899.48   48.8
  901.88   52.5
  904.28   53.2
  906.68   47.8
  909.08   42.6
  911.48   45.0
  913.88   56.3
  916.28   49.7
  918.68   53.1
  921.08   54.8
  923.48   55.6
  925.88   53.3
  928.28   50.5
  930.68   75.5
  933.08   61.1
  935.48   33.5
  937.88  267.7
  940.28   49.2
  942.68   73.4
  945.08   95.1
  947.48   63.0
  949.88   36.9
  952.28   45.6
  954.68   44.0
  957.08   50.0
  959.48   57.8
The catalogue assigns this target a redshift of 0.76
